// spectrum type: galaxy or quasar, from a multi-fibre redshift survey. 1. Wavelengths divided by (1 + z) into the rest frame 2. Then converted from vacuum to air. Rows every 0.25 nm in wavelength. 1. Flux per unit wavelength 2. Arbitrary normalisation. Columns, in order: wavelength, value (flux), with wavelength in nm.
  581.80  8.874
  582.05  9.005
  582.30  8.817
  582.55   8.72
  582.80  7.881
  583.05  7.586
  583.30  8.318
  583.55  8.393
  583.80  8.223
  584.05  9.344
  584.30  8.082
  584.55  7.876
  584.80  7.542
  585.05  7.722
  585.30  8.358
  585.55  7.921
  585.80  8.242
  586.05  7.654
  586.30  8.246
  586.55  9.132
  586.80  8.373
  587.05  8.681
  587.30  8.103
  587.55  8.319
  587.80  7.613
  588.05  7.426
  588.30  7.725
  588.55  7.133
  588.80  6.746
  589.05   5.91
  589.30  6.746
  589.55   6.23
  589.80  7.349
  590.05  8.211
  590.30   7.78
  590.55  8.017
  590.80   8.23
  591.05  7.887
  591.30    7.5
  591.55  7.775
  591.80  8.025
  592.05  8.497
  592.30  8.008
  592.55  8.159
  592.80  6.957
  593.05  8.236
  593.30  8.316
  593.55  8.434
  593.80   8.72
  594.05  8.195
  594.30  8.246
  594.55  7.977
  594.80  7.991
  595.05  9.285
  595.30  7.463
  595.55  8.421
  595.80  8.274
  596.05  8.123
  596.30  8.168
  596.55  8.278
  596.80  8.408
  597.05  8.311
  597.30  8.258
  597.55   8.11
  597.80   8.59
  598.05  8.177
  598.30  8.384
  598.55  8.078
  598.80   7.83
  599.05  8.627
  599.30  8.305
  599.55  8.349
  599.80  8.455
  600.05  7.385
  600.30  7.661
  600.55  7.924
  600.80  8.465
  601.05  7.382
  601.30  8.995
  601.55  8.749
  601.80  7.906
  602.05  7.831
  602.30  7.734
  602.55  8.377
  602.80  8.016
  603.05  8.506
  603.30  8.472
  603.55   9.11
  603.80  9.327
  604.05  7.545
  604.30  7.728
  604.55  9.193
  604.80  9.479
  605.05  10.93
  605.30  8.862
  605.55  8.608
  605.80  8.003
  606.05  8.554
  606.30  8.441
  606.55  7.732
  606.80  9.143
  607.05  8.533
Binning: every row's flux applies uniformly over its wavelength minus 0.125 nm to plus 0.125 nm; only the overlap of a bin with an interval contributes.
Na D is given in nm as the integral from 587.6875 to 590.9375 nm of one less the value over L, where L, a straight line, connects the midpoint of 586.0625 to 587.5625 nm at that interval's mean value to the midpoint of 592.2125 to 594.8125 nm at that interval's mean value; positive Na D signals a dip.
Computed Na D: 0.39 nm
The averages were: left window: 8.43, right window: 8.12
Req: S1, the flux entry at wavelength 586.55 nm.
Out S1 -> 9.132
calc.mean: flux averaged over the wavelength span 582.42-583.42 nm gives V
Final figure 8.13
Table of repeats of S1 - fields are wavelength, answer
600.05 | 7.385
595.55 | 8.421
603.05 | 8.506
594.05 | 8.195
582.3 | 8.817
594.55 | 7.977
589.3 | 6.746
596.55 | 8.278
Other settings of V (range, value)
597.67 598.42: 8.38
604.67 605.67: 9.47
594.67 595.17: 8.62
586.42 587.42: 8.57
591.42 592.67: 8.09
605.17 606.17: 8.52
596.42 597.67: 8.27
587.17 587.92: 8.02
